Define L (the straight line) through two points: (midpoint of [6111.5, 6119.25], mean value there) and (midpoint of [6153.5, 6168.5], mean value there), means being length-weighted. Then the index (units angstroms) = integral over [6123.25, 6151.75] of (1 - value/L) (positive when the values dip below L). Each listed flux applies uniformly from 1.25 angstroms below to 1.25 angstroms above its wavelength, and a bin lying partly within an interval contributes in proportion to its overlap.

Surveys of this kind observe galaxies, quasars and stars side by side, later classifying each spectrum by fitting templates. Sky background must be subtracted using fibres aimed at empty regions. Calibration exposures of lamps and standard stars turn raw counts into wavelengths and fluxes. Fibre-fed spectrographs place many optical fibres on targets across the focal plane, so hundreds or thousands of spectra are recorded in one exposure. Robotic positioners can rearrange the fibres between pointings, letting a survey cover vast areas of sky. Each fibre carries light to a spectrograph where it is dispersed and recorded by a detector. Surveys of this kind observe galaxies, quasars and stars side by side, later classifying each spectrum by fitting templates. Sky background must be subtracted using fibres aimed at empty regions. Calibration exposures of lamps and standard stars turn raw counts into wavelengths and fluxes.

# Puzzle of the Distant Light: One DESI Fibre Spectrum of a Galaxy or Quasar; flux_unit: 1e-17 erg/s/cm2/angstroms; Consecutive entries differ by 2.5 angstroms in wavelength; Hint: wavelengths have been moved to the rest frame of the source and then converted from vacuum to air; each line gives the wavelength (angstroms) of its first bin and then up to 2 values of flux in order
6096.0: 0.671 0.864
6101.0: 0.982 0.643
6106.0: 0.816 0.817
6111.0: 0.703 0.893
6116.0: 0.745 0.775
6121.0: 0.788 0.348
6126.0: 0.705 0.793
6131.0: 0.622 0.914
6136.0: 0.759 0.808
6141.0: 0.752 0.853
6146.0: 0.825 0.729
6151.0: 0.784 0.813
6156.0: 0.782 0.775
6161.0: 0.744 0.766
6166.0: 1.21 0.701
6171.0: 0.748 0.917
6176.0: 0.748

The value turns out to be 2.21 angstroms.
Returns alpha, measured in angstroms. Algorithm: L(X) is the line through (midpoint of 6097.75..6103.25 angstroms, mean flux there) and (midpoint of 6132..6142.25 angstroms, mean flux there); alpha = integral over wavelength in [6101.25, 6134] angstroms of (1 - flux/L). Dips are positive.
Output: 4.1 angstroms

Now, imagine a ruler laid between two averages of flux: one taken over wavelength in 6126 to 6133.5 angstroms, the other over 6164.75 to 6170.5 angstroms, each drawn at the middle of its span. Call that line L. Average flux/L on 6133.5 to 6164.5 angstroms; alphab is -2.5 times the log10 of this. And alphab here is 0.06 mag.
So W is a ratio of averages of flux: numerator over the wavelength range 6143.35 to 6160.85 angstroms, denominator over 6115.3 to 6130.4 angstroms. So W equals 1.1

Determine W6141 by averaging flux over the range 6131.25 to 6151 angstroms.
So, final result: 0.795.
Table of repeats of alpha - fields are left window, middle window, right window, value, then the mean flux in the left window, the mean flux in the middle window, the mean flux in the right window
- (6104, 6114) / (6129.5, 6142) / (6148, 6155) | 0.19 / 0.788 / 0.772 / 0.781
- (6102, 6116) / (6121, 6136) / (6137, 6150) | 1.77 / 0.775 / 0.693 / 0.793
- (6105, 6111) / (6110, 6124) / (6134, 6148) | 1.18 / 0.793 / 0.728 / 0.802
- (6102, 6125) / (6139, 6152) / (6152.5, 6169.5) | 0.10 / 0.728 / 0.79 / 0.829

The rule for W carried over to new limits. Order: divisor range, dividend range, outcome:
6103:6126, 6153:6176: 1.13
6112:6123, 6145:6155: 1.03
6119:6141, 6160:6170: 1.19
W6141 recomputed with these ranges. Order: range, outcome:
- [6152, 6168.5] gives 0.836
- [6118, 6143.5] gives 0.731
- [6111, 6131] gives 0.714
